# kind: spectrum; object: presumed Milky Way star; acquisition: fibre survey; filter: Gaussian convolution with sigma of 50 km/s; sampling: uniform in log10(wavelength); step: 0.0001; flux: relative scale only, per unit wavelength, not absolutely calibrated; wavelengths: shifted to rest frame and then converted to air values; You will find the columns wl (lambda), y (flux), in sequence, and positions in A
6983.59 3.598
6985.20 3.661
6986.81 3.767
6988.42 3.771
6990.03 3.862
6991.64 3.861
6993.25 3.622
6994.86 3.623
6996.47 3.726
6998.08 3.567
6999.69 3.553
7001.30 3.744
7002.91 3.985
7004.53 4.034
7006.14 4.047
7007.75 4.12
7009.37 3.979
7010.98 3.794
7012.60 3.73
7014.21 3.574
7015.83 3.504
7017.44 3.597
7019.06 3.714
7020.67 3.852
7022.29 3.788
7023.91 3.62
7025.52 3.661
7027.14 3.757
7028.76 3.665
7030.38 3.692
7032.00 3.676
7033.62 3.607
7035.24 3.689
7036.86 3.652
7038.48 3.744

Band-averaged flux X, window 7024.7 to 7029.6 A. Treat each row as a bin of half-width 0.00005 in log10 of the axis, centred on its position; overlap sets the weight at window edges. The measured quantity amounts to 3.7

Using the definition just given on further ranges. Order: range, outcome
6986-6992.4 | 3.81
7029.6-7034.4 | 3.66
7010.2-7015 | 3.7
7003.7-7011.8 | 3.99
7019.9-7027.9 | 3.73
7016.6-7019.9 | 3.66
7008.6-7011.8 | 3.88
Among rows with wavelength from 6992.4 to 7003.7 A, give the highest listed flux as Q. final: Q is 3.985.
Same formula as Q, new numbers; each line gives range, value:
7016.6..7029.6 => 3.852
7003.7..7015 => 4.12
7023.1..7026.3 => 3.661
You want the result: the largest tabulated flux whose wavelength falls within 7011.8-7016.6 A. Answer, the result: 3.73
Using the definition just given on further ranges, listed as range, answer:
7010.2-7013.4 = 3.794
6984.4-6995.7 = 3.862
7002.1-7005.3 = 4.034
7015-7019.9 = 3.714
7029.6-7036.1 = 3.692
